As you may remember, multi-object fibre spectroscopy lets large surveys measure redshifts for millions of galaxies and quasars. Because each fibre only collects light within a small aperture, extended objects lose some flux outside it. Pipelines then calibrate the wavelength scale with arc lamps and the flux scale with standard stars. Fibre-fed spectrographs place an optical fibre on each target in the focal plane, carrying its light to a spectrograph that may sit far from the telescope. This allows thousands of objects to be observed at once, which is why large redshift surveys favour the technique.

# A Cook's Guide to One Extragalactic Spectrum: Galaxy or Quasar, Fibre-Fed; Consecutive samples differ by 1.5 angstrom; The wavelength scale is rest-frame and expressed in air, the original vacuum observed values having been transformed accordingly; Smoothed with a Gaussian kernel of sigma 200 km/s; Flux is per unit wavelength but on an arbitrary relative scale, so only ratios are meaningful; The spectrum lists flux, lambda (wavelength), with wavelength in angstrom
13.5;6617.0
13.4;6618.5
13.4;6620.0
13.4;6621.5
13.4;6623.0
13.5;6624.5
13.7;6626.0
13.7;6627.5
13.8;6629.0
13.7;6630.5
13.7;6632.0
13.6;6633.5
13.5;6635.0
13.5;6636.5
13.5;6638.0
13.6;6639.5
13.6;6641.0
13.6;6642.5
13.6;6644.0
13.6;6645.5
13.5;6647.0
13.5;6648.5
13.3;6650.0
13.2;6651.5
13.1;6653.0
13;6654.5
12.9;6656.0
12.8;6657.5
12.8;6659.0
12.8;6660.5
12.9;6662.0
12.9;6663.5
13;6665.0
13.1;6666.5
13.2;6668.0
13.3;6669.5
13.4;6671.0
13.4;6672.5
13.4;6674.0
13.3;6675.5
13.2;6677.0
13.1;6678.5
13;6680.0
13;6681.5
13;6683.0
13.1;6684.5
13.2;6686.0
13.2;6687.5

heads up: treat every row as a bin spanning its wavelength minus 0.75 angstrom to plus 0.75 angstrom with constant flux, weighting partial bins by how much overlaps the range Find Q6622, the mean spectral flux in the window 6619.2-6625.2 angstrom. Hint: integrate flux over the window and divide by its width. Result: 13.4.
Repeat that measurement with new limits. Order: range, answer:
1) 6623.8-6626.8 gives 13.6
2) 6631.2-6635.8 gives 13.6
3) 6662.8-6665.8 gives 13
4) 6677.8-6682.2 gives 13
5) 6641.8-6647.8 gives 13.6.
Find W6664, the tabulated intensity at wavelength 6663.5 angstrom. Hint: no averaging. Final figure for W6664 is 12.9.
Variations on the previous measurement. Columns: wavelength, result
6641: 13.6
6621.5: 13.4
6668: 13.2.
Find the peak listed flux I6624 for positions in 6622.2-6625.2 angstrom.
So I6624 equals 13.5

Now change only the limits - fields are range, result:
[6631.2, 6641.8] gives 13.7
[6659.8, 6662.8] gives 12.9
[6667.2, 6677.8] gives 13.4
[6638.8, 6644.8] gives 13.6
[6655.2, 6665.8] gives 13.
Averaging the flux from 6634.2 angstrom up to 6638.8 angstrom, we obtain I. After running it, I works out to 13.5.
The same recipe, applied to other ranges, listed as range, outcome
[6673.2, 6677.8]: 13.3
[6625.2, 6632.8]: 13.7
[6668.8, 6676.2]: 13.4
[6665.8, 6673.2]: 13.3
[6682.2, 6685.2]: 13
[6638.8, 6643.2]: 13.6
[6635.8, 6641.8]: 13.6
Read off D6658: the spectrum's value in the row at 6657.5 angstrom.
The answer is 12.8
